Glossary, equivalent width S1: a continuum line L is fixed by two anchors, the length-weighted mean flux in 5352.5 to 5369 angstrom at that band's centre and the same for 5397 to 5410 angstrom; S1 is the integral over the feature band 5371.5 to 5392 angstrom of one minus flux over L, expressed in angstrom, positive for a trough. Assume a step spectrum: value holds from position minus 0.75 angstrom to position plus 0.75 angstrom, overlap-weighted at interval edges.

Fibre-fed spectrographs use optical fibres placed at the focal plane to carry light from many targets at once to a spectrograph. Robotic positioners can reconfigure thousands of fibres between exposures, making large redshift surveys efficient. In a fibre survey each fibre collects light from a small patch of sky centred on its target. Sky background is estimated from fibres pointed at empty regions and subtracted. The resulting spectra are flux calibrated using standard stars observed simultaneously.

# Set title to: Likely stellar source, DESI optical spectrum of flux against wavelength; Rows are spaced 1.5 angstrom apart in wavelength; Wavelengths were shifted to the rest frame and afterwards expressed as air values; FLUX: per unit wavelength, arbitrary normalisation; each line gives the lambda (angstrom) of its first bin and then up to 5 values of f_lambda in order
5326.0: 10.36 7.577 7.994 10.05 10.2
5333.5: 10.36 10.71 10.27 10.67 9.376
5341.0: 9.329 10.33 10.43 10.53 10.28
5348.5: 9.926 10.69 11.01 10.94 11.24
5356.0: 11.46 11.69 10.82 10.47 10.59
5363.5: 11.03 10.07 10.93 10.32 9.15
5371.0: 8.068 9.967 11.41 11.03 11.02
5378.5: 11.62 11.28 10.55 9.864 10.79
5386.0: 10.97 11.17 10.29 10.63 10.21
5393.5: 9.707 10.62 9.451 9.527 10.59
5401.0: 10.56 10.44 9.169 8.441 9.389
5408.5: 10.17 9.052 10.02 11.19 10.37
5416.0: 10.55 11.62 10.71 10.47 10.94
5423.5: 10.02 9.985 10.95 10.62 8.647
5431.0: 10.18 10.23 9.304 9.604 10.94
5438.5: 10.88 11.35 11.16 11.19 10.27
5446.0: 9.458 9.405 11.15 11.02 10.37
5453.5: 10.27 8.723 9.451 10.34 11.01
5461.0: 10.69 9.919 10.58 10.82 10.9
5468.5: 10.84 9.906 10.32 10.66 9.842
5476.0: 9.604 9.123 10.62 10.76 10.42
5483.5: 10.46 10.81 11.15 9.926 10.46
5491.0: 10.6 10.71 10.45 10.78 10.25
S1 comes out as -0.9 angstrom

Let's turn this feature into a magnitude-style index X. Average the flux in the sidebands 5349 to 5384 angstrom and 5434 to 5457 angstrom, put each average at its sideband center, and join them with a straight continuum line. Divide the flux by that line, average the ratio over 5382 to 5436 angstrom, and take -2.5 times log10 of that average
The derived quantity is 0.031 mag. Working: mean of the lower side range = 10.7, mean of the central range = 10.2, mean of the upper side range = 10.3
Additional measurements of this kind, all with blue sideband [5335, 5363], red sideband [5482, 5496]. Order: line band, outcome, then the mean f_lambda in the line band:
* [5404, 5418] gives 0.06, 10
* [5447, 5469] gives 0.02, 10.4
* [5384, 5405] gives 0.03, 10.3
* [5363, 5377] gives 0.03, 10.2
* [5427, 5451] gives 0.02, 10.3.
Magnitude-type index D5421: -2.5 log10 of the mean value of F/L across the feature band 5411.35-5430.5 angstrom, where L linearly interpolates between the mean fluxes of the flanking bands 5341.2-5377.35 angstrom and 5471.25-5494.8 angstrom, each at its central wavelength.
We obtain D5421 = 0.00 mag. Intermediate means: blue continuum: 10.5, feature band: 10.5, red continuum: 10.4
